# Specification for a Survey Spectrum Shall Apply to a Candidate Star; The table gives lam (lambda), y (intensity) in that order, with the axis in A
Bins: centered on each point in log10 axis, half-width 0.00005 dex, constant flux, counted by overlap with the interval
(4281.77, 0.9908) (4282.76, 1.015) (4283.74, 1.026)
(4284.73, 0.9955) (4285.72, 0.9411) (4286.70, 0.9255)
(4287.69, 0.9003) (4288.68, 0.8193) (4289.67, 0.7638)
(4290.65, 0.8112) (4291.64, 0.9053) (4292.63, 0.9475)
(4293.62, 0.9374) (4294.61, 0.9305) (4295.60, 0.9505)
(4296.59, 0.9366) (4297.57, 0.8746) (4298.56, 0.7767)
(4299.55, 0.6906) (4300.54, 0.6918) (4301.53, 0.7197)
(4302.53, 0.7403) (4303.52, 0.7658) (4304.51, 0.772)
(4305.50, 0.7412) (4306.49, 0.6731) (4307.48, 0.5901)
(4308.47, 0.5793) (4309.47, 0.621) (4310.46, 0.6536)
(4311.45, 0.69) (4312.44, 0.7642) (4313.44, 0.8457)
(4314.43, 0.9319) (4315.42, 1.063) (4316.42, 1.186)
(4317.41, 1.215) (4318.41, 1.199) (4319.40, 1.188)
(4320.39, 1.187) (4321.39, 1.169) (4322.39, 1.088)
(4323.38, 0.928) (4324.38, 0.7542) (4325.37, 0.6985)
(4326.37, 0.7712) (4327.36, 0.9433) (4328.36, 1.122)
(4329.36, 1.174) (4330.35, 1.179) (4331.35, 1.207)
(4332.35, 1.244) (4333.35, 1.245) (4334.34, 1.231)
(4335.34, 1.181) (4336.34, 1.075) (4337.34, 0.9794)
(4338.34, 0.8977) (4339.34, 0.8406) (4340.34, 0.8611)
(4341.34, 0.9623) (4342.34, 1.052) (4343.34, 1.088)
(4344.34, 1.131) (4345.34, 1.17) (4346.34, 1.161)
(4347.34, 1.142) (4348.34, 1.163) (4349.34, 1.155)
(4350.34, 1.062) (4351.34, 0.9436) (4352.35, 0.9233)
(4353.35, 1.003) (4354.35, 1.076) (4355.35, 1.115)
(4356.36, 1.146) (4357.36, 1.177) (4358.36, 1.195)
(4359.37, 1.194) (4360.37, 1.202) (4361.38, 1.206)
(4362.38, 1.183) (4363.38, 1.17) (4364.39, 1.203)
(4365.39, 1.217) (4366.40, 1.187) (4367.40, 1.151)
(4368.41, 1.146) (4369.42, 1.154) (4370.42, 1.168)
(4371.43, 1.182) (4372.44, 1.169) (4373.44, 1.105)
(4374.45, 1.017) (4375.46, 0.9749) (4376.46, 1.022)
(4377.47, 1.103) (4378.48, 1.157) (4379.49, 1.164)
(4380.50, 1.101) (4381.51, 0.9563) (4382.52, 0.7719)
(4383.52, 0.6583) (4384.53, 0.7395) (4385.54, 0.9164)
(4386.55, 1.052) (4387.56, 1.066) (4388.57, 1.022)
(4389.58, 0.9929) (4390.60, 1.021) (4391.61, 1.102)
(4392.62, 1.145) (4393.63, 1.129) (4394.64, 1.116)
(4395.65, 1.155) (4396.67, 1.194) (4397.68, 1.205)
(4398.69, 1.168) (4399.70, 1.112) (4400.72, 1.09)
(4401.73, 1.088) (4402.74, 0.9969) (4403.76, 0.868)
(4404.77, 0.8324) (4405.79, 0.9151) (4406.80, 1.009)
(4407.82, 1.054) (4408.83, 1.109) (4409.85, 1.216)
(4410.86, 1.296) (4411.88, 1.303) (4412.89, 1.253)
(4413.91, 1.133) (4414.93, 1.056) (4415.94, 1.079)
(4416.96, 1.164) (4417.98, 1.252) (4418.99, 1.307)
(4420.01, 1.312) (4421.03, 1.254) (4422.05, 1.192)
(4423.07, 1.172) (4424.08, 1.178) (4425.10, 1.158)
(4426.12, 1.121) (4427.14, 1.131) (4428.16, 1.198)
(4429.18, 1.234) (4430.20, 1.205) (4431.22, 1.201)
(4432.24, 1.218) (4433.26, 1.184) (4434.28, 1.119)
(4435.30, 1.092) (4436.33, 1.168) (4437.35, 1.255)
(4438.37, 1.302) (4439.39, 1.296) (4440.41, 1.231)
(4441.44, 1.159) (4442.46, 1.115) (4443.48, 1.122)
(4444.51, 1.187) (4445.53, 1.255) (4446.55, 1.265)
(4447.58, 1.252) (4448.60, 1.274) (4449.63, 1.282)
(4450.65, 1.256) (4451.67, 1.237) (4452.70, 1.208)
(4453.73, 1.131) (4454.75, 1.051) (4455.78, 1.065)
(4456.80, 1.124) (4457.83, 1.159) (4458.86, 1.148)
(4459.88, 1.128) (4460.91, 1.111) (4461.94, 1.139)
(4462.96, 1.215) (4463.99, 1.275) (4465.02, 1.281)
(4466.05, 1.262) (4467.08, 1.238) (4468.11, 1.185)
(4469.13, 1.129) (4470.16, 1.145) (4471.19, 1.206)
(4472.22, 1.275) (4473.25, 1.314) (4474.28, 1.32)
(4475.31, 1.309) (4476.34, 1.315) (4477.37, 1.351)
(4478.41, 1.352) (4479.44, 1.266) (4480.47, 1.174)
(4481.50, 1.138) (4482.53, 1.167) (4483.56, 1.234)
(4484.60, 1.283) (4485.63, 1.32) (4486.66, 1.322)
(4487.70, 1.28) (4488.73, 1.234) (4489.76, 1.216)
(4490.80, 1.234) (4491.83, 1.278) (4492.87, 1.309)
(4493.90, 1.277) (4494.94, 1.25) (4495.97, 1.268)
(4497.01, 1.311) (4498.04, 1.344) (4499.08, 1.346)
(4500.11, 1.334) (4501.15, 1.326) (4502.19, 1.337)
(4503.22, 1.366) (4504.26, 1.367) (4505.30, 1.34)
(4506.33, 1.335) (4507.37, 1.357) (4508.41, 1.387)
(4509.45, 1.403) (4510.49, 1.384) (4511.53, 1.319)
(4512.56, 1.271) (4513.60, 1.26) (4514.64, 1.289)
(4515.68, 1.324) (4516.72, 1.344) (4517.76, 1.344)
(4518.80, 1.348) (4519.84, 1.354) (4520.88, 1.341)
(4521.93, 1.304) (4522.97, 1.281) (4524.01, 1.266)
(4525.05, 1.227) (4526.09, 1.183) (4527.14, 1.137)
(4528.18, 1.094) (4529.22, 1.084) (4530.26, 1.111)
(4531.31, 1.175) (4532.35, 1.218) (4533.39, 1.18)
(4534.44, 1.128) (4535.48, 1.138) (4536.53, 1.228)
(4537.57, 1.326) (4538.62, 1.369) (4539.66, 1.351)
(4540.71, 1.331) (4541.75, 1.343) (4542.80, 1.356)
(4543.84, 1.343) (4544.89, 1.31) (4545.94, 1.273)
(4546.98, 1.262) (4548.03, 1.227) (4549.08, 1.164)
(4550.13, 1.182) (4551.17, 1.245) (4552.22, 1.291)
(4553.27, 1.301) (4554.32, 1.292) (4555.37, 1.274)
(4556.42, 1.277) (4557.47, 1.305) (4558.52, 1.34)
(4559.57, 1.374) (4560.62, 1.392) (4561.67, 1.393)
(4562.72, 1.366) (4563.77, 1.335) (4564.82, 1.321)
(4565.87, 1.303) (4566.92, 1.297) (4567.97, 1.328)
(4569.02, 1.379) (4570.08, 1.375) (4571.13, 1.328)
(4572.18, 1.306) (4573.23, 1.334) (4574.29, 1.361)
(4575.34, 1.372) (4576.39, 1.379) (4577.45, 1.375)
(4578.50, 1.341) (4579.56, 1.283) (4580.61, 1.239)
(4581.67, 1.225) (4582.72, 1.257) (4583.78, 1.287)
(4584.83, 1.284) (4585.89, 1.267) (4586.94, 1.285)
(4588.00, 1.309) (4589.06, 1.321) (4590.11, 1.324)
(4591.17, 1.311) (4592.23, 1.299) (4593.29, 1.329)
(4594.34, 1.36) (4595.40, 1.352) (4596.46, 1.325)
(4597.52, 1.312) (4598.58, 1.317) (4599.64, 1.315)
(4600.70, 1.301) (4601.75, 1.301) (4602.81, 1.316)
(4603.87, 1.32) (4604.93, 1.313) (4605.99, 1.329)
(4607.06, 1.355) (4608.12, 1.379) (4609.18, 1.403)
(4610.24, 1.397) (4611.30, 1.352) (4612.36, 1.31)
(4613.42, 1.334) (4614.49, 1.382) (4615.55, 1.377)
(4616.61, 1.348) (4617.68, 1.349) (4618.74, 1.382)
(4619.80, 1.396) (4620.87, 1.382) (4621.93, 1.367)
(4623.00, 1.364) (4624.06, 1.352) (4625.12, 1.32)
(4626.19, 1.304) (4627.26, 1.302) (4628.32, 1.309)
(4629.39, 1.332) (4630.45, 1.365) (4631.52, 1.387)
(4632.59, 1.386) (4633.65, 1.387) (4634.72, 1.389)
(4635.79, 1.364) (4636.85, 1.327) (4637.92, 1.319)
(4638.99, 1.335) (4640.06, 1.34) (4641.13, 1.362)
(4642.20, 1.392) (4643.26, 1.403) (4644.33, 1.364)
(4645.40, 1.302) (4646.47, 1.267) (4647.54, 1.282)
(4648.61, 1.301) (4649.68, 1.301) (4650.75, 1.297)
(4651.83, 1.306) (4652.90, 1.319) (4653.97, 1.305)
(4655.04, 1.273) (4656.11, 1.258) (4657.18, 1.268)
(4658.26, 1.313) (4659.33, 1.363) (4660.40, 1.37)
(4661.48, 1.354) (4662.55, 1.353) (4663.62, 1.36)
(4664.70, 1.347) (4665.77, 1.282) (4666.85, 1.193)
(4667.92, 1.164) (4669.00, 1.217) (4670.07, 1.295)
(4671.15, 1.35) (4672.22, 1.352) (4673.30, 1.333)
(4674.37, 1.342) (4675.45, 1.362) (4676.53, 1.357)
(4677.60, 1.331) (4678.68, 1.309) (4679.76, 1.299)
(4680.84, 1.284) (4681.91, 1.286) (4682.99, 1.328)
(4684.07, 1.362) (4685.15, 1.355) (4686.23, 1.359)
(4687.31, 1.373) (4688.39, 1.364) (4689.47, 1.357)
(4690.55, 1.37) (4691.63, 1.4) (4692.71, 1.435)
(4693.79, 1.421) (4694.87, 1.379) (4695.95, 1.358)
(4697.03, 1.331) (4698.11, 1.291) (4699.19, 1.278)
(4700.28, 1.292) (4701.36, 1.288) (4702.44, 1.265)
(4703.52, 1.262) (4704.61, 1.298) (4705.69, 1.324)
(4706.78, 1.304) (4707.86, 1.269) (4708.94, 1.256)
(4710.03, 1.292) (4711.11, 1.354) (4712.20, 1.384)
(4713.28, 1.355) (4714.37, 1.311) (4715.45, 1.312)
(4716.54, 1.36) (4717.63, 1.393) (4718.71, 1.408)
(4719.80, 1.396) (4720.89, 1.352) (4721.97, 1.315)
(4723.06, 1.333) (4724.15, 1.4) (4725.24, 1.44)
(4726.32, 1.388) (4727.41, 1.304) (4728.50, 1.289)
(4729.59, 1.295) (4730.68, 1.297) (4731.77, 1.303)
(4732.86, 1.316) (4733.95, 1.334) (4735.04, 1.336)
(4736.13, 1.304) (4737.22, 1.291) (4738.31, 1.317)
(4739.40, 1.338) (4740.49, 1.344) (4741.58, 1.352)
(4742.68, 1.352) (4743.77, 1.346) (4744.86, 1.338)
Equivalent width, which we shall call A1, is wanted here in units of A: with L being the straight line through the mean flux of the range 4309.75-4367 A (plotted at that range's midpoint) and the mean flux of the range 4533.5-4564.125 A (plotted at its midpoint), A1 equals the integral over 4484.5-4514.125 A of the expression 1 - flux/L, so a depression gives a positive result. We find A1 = -1.8 A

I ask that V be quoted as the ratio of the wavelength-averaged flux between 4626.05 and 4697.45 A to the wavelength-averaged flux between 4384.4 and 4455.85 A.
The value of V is 1.16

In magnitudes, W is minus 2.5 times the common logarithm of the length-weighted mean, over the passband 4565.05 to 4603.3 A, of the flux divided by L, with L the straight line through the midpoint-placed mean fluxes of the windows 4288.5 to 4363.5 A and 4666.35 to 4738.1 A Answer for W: -0.08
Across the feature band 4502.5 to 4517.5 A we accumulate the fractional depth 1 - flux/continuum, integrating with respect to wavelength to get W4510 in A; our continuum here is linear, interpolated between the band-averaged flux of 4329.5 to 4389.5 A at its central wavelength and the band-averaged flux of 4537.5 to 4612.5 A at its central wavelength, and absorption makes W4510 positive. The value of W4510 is -1.1 A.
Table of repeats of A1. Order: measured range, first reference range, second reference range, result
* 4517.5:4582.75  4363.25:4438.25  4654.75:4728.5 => -3.2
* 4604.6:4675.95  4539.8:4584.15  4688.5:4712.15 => -0.8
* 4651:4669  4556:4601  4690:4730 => 0.4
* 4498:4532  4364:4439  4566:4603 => -1.4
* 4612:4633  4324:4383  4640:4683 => -1.1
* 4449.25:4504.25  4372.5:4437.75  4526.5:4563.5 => -2.7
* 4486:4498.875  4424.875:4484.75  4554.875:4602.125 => -0.4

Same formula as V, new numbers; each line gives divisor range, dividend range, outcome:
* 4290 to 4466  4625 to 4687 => 1.24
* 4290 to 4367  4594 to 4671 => 1.34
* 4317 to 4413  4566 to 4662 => 1.23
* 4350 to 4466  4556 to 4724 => 1.18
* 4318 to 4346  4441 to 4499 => 1.16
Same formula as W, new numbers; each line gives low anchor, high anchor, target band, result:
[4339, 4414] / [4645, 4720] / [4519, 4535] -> -0.01 mag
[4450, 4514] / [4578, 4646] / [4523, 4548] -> 0.05 mag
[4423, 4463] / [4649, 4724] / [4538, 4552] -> -0.04 mag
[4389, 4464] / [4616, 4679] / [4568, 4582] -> -0.05 mag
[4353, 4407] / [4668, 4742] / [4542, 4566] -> -0.08 mag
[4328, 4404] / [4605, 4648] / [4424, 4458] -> -0.02 mag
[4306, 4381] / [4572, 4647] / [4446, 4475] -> -0.02 mag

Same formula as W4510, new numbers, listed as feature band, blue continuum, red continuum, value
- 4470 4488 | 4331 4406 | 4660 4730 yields -1.6 A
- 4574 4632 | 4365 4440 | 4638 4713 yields -2.9 A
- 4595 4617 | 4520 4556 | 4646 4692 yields -1.0 A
